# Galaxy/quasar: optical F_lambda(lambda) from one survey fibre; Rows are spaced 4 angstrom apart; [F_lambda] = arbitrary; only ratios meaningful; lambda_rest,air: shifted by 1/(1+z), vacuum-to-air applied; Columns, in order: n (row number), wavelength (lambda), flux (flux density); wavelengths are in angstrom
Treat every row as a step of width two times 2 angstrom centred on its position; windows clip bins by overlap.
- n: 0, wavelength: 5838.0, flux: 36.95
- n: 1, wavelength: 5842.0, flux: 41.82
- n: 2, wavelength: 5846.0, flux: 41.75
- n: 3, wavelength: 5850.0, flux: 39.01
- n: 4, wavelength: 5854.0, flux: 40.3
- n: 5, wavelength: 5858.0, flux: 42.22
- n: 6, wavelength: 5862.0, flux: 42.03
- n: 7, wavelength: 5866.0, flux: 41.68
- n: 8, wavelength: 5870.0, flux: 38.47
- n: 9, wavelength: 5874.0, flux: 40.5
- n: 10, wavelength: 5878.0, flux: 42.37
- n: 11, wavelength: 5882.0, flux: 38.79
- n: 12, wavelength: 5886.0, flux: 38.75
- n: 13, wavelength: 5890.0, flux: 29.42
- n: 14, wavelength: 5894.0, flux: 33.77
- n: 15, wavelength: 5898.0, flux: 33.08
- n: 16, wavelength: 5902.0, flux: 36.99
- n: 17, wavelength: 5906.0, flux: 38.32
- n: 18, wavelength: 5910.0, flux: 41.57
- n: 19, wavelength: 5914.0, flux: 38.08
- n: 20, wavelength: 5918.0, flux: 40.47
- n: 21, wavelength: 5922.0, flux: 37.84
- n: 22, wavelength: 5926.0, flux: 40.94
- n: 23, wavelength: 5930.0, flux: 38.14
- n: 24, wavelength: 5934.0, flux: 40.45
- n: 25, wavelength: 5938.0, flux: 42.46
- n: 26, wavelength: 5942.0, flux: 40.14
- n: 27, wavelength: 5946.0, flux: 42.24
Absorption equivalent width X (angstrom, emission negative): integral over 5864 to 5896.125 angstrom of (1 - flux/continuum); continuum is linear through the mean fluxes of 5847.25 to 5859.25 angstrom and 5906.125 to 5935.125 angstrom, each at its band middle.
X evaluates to 1.7 angstrom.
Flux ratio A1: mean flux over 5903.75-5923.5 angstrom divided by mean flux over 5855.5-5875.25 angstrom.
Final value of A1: 0.96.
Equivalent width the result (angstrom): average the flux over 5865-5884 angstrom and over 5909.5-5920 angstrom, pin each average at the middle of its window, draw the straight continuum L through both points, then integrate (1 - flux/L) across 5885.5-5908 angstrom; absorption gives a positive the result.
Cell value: 2.9 angstrom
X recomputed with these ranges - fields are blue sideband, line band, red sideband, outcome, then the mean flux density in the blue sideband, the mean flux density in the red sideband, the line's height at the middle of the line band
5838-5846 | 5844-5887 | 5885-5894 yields -4.2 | 40.6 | 33.5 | 37.1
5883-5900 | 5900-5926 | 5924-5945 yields -1.2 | 34.1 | 40.5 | 37.3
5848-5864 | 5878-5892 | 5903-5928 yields 1.2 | 40.9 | 39.4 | 40.2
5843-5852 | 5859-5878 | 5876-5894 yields -1.2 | 40.5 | 36.9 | 38.5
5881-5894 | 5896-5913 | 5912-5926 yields -0.1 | 35.1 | 39.1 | 37.3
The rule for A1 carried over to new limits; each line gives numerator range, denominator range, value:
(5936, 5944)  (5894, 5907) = 1.16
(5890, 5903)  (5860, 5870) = 0.82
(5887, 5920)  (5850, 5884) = 0.90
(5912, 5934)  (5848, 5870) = 0.96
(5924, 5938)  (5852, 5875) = 0.98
